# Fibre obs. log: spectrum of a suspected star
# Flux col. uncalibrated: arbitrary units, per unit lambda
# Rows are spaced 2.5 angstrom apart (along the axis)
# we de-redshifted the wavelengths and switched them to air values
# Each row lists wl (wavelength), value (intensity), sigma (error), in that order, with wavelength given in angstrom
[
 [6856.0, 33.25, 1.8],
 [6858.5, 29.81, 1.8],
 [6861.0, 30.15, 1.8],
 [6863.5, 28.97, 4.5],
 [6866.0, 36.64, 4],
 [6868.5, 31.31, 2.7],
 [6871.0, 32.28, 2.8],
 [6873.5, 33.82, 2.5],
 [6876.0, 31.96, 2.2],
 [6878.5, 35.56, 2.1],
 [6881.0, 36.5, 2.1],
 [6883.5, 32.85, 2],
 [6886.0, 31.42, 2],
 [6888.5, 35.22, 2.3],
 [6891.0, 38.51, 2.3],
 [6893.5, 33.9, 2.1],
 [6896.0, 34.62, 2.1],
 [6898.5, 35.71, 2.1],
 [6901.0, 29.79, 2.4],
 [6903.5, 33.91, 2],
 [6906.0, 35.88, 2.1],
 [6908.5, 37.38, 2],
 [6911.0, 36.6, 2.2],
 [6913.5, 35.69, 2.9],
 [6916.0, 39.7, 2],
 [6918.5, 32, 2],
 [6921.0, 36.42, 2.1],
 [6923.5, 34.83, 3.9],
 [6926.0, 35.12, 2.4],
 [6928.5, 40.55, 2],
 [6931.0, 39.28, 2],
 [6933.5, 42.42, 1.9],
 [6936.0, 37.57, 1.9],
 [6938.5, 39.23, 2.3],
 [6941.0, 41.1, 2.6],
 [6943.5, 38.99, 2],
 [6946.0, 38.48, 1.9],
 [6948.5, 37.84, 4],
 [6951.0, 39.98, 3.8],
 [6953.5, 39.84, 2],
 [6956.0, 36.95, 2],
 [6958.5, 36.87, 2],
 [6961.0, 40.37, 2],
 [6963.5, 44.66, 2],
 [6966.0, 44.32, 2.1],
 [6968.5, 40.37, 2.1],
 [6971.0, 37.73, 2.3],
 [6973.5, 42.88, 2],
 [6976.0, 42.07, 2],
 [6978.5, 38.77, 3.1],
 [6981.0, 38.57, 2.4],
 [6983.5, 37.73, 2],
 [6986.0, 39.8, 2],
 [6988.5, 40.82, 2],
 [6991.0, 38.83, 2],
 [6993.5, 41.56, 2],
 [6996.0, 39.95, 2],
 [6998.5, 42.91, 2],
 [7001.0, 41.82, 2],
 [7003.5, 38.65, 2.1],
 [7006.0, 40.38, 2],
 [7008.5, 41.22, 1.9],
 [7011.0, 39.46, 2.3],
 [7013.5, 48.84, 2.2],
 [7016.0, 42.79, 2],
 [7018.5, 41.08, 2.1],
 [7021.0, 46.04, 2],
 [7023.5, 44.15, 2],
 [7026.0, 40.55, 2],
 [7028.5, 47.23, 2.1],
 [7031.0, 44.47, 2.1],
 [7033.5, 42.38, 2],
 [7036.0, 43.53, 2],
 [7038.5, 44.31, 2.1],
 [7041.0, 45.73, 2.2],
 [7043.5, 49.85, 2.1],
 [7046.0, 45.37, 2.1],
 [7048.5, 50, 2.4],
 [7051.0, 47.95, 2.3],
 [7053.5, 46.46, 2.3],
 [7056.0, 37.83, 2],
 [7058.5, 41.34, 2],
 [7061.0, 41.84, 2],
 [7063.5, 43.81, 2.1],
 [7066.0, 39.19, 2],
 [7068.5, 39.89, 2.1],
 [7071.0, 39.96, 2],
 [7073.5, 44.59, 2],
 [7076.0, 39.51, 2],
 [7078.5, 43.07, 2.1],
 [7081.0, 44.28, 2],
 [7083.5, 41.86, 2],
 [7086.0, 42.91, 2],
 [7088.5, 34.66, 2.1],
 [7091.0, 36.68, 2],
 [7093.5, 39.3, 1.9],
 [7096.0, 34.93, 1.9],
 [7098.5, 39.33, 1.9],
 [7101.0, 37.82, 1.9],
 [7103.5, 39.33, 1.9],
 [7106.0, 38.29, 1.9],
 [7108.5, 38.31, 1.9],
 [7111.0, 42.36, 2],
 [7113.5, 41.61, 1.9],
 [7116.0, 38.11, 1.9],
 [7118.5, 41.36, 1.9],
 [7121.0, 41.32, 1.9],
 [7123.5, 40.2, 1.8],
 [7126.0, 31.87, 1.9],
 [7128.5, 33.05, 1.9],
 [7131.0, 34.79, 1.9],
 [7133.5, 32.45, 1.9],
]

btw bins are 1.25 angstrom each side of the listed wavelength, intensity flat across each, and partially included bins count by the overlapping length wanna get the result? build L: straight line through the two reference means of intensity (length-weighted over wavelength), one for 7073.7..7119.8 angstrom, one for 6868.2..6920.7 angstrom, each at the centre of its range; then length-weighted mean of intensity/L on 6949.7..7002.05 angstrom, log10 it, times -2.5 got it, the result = -0.10 mag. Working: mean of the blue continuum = 34.6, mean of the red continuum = 39.8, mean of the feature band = 40.3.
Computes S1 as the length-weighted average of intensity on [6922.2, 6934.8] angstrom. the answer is 38.4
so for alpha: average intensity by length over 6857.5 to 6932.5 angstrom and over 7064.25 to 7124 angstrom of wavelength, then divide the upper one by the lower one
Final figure 1.16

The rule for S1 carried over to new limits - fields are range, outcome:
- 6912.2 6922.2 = 36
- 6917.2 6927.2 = 34.6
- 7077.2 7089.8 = 41.3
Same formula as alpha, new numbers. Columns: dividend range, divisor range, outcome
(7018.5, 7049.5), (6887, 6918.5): 1.27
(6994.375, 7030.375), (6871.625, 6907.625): 1.24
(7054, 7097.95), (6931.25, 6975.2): 1.01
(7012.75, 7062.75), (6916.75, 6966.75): 1.15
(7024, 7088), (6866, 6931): 1.24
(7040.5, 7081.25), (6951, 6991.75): 1.09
